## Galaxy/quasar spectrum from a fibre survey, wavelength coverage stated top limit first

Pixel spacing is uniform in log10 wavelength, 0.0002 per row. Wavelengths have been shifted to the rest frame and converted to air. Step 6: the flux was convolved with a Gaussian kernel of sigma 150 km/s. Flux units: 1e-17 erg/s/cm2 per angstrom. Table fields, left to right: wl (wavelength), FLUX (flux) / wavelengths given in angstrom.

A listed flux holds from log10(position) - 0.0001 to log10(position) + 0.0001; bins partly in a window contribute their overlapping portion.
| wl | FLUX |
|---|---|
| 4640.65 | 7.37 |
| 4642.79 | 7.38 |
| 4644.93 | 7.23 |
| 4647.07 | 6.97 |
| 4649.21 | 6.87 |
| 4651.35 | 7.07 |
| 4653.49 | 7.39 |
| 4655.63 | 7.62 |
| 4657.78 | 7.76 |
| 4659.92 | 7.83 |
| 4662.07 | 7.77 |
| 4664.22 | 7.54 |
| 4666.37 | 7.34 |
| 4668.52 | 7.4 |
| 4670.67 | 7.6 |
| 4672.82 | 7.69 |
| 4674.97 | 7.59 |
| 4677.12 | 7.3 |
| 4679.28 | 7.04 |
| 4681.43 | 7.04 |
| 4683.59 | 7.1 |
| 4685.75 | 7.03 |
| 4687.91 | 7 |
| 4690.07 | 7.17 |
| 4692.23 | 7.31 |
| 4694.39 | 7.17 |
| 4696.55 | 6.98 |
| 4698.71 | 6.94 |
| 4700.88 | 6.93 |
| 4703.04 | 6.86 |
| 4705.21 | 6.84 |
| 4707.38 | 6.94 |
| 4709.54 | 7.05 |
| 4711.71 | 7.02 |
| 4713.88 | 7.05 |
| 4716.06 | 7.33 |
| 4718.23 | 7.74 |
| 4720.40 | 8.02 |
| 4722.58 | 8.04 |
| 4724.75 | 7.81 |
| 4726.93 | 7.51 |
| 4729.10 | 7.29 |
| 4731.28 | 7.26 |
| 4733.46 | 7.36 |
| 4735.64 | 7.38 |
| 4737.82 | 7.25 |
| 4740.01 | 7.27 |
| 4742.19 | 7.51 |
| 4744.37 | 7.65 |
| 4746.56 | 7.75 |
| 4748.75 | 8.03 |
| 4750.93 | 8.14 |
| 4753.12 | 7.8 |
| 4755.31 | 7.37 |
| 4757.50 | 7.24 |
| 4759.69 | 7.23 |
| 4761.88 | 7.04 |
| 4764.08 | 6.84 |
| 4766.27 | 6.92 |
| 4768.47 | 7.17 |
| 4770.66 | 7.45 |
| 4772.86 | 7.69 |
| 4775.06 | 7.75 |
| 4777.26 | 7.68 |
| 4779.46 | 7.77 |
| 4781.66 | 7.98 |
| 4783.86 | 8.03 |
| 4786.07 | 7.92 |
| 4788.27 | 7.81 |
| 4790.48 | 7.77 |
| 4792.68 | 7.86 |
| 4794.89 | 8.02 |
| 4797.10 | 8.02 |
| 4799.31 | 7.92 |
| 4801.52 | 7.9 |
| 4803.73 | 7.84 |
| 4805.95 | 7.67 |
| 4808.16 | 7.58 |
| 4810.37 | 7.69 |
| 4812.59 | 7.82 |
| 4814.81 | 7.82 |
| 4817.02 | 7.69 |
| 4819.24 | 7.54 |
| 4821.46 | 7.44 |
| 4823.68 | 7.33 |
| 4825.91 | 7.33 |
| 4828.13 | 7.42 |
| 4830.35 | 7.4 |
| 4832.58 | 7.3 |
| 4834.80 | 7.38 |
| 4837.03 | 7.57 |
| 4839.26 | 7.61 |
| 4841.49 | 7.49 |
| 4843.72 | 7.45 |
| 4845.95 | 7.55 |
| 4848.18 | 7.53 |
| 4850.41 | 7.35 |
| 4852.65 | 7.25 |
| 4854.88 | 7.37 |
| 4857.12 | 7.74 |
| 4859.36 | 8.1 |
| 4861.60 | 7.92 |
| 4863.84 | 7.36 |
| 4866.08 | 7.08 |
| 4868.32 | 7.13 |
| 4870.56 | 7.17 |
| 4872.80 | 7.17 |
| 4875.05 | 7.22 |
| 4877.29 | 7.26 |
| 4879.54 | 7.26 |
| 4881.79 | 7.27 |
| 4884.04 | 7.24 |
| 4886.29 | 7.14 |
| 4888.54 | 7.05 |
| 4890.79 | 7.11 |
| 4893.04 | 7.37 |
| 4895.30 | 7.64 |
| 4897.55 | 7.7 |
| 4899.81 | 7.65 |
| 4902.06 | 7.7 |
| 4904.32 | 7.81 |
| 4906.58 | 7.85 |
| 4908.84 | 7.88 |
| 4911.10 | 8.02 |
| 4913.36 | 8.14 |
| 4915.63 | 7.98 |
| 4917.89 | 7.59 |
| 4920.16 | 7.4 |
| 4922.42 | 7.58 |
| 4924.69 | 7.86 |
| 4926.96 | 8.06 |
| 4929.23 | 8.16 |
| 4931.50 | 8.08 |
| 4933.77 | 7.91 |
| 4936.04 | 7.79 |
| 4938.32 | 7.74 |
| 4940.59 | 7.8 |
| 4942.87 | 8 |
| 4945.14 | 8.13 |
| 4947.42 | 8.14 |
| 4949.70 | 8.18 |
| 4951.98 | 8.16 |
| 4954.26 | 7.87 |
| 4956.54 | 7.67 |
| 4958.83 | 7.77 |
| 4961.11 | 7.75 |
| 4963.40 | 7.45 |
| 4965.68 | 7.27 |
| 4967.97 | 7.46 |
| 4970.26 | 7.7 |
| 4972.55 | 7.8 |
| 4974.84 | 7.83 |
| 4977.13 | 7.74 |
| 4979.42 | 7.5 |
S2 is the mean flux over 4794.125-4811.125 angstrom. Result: 7.83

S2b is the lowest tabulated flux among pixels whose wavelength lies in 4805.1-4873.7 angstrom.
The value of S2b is 7.08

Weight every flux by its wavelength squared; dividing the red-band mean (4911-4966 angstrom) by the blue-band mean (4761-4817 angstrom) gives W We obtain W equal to 1.1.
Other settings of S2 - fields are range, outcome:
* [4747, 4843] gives 7.61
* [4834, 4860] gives 7.52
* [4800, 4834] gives 7.59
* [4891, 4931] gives 7.78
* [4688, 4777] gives 7.35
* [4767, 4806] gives 7.79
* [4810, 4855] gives 7.49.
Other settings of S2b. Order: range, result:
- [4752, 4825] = 6.84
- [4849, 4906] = 7.05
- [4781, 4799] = 7.77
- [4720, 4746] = 7.25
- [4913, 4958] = 7.4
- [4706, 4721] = 6.94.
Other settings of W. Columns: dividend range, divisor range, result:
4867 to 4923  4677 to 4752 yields 1.10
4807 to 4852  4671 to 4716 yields 1.12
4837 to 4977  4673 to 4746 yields 1.14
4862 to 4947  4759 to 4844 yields 1.05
